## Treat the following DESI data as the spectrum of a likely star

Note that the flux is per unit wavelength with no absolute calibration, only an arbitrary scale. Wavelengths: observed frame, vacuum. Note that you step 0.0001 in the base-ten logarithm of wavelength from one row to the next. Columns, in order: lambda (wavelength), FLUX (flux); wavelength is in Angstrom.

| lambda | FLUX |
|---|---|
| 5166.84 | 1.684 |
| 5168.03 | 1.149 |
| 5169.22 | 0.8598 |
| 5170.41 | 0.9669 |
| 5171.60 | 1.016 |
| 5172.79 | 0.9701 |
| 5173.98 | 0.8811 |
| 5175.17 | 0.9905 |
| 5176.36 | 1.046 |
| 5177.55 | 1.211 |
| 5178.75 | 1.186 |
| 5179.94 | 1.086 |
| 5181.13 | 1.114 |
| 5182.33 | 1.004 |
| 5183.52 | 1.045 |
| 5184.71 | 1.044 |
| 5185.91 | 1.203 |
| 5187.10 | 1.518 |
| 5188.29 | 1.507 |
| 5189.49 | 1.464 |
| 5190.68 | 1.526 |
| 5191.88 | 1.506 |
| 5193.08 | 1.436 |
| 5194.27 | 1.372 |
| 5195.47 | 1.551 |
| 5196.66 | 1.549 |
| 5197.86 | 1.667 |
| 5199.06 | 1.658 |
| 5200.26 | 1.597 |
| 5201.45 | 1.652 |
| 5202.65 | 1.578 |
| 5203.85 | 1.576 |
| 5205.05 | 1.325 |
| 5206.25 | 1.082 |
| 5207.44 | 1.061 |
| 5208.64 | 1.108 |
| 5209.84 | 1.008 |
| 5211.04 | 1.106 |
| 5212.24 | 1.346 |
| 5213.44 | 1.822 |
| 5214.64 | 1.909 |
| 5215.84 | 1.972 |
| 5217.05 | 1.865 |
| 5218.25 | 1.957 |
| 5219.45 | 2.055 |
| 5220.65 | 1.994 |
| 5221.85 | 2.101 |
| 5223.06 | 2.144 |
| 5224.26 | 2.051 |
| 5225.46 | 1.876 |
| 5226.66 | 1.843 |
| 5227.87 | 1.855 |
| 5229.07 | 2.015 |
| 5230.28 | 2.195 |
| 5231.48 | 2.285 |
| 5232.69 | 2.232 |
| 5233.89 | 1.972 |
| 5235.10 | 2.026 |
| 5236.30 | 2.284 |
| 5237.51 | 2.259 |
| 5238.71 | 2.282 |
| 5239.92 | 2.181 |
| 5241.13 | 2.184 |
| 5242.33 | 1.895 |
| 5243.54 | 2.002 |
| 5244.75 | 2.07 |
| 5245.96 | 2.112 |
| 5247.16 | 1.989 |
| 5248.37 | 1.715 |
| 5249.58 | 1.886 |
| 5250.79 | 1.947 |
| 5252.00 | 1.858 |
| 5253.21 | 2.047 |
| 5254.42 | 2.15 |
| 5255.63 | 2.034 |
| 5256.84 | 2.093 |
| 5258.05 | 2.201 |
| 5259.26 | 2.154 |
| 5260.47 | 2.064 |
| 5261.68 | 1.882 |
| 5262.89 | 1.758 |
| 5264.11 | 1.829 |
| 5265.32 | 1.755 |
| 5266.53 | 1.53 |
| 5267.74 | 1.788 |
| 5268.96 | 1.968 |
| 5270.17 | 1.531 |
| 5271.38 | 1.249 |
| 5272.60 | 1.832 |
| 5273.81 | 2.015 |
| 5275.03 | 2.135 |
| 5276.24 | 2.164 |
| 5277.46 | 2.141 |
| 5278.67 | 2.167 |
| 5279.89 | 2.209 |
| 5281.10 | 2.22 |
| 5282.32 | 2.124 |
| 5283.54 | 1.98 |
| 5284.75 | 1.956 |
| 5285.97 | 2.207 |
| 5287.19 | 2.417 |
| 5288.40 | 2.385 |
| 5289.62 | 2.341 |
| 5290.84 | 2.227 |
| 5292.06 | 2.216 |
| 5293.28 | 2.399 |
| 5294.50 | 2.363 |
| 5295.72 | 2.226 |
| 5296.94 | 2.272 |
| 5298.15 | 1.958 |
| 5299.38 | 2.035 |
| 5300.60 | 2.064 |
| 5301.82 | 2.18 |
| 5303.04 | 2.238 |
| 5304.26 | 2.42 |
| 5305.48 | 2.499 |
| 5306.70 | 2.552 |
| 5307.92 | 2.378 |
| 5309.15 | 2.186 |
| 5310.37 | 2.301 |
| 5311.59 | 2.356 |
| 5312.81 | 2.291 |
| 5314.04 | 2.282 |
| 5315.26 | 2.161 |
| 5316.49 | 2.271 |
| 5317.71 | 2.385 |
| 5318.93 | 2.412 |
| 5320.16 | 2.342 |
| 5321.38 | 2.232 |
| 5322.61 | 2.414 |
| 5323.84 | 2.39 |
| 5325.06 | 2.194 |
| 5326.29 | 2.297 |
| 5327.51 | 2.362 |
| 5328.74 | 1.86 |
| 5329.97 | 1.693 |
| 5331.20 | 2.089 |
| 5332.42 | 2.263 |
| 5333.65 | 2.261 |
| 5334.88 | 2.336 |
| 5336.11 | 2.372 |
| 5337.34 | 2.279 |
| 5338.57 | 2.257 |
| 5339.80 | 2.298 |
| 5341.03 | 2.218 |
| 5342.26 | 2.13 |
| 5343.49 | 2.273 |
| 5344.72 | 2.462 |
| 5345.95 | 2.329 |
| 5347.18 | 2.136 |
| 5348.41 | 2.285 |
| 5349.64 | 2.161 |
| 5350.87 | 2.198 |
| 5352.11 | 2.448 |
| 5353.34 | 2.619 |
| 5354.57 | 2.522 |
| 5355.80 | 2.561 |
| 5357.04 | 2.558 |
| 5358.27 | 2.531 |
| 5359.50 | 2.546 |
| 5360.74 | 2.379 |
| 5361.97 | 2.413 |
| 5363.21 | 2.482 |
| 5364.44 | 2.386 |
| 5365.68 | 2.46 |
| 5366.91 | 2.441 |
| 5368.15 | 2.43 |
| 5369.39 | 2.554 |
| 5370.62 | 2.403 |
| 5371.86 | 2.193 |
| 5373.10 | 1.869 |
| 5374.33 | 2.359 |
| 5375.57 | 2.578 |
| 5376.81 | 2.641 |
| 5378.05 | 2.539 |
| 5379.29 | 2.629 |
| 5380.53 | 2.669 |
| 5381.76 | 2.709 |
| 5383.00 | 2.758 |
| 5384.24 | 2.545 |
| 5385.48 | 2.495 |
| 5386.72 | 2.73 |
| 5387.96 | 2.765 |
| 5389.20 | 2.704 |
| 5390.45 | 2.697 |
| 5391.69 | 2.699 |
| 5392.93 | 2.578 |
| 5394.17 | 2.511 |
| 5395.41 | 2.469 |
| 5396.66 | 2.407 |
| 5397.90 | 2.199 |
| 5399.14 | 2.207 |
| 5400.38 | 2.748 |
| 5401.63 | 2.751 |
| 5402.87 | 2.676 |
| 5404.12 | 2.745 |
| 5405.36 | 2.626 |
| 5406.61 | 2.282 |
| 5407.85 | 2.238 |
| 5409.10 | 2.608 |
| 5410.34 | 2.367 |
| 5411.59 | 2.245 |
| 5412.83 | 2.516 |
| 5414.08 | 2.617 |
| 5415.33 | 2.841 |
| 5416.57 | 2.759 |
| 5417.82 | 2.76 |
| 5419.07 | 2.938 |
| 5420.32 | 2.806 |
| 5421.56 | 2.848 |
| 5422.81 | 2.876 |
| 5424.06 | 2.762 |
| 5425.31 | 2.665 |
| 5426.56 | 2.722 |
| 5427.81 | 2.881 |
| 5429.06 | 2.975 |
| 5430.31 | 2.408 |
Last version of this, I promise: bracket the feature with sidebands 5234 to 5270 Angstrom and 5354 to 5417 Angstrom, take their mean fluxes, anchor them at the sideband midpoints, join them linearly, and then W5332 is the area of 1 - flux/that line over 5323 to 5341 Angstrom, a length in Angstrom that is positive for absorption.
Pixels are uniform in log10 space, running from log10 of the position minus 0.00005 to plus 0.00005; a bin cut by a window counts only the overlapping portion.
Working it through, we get 0.75 Angstrom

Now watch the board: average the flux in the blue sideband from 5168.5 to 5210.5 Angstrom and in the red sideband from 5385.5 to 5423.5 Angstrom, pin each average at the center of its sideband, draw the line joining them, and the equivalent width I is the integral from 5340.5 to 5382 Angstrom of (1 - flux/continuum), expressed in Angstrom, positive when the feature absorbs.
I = -1.4 Angstrom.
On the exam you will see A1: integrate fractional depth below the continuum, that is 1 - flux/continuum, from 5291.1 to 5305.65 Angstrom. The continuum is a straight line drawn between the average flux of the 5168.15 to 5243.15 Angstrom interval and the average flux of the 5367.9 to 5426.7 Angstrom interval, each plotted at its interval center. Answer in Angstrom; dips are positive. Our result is -1.2 Angstrom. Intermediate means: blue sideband 1.58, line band 2.23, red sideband 2.58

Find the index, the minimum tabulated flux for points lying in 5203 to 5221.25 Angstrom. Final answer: 1.008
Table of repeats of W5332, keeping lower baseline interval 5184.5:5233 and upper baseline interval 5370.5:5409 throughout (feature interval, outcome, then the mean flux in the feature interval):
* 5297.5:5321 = -1.5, 2.28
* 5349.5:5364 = -0.5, 2.46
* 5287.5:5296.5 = -1.1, 2.31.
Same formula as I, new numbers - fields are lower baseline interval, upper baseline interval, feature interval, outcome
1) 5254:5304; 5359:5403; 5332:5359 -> 0.2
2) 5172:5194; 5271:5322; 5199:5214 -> 0.5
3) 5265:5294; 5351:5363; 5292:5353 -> 0.7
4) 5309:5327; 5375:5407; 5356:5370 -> 0.0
